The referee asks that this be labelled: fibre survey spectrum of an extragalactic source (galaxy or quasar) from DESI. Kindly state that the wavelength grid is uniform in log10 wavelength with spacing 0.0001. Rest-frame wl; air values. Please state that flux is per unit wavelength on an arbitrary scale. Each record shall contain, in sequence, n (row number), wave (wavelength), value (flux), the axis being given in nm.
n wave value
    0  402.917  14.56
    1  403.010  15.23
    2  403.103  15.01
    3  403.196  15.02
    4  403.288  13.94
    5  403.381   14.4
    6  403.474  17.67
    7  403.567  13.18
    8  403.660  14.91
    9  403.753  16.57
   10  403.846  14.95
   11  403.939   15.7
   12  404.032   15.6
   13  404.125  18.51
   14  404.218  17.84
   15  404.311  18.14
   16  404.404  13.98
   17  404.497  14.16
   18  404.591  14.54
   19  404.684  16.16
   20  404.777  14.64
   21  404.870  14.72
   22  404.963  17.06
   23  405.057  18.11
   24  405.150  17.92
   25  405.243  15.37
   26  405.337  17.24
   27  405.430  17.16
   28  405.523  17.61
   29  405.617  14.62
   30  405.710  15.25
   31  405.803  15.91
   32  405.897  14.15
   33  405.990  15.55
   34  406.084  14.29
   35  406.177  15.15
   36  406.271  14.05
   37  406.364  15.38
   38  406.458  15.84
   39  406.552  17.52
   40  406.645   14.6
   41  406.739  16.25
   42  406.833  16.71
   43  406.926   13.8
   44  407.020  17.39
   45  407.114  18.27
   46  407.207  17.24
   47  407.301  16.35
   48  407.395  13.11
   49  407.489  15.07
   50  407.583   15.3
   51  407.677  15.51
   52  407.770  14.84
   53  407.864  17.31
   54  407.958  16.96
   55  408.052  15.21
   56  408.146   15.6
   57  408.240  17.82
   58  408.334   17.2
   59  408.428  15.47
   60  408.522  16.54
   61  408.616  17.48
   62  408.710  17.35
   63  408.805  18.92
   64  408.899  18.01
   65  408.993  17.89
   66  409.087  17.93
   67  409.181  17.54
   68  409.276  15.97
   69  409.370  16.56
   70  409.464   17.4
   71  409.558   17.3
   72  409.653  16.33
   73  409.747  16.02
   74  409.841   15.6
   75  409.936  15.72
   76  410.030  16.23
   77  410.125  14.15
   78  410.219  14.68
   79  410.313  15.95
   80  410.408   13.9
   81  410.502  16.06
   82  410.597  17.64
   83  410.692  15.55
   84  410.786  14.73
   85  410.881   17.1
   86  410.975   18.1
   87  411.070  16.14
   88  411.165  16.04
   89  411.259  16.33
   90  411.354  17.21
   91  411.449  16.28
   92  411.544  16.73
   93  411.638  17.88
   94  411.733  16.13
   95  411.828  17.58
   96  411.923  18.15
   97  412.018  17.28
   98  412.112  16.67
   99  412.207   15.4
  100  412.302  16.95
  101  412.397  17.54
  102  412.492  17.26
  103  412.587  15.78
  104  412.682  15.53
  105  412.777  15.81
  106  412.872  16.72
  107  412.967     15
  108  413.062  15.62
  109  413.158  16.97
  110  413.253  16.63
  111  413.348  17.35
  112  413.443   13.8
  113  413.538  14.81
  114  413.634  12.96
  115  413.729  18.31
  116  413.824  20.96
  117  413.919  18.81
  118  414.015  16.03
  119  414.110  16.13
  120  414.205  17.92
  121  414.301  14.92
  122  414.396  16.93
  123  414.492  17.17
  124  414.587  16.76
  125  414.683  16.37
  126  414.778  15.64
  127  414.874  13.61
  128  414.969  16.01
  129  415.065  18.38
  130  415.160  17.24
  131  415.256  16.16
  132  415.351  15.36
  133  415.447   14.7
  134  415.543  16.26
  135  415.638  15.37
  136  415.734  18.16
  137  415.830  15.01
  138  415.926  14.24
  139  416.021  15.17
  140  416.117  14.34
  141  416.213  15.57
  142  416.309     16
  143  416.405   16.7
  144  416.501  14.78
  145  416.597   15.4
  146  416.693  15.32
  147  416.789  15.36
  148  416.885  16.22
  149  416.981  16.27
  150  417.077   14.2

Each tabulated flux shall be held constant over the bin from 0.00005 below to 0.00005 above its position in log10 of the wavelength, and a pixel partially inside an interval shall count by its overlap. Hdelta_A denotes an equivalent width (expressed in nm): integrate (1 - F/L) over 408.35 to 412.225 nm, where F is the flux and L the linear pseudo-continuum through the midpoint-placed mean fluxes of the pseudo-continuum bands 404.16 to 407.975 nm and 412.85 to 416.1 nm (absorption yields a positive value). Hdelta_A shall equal -0.135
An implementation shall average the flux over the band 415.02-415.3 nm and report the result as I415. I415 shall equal 17.3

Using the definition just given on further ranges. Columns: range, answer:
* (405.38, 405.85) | 16.1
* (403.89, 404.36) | 17.1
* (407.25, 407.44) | 14.8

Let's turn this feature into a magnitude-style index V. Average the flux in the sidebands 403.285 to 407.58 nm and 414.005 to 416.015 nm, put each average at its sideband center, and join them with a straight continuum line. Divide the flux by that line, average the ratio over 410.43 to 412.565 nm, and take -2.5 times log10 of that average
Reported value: -0.05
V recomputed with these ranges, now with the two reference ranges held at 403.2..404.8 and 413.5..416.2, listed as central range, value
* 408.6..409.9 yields -0.08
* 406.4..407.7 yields -0.01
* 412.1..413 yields -0.01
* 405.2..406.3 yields 0.01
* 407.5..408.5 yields -0.02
